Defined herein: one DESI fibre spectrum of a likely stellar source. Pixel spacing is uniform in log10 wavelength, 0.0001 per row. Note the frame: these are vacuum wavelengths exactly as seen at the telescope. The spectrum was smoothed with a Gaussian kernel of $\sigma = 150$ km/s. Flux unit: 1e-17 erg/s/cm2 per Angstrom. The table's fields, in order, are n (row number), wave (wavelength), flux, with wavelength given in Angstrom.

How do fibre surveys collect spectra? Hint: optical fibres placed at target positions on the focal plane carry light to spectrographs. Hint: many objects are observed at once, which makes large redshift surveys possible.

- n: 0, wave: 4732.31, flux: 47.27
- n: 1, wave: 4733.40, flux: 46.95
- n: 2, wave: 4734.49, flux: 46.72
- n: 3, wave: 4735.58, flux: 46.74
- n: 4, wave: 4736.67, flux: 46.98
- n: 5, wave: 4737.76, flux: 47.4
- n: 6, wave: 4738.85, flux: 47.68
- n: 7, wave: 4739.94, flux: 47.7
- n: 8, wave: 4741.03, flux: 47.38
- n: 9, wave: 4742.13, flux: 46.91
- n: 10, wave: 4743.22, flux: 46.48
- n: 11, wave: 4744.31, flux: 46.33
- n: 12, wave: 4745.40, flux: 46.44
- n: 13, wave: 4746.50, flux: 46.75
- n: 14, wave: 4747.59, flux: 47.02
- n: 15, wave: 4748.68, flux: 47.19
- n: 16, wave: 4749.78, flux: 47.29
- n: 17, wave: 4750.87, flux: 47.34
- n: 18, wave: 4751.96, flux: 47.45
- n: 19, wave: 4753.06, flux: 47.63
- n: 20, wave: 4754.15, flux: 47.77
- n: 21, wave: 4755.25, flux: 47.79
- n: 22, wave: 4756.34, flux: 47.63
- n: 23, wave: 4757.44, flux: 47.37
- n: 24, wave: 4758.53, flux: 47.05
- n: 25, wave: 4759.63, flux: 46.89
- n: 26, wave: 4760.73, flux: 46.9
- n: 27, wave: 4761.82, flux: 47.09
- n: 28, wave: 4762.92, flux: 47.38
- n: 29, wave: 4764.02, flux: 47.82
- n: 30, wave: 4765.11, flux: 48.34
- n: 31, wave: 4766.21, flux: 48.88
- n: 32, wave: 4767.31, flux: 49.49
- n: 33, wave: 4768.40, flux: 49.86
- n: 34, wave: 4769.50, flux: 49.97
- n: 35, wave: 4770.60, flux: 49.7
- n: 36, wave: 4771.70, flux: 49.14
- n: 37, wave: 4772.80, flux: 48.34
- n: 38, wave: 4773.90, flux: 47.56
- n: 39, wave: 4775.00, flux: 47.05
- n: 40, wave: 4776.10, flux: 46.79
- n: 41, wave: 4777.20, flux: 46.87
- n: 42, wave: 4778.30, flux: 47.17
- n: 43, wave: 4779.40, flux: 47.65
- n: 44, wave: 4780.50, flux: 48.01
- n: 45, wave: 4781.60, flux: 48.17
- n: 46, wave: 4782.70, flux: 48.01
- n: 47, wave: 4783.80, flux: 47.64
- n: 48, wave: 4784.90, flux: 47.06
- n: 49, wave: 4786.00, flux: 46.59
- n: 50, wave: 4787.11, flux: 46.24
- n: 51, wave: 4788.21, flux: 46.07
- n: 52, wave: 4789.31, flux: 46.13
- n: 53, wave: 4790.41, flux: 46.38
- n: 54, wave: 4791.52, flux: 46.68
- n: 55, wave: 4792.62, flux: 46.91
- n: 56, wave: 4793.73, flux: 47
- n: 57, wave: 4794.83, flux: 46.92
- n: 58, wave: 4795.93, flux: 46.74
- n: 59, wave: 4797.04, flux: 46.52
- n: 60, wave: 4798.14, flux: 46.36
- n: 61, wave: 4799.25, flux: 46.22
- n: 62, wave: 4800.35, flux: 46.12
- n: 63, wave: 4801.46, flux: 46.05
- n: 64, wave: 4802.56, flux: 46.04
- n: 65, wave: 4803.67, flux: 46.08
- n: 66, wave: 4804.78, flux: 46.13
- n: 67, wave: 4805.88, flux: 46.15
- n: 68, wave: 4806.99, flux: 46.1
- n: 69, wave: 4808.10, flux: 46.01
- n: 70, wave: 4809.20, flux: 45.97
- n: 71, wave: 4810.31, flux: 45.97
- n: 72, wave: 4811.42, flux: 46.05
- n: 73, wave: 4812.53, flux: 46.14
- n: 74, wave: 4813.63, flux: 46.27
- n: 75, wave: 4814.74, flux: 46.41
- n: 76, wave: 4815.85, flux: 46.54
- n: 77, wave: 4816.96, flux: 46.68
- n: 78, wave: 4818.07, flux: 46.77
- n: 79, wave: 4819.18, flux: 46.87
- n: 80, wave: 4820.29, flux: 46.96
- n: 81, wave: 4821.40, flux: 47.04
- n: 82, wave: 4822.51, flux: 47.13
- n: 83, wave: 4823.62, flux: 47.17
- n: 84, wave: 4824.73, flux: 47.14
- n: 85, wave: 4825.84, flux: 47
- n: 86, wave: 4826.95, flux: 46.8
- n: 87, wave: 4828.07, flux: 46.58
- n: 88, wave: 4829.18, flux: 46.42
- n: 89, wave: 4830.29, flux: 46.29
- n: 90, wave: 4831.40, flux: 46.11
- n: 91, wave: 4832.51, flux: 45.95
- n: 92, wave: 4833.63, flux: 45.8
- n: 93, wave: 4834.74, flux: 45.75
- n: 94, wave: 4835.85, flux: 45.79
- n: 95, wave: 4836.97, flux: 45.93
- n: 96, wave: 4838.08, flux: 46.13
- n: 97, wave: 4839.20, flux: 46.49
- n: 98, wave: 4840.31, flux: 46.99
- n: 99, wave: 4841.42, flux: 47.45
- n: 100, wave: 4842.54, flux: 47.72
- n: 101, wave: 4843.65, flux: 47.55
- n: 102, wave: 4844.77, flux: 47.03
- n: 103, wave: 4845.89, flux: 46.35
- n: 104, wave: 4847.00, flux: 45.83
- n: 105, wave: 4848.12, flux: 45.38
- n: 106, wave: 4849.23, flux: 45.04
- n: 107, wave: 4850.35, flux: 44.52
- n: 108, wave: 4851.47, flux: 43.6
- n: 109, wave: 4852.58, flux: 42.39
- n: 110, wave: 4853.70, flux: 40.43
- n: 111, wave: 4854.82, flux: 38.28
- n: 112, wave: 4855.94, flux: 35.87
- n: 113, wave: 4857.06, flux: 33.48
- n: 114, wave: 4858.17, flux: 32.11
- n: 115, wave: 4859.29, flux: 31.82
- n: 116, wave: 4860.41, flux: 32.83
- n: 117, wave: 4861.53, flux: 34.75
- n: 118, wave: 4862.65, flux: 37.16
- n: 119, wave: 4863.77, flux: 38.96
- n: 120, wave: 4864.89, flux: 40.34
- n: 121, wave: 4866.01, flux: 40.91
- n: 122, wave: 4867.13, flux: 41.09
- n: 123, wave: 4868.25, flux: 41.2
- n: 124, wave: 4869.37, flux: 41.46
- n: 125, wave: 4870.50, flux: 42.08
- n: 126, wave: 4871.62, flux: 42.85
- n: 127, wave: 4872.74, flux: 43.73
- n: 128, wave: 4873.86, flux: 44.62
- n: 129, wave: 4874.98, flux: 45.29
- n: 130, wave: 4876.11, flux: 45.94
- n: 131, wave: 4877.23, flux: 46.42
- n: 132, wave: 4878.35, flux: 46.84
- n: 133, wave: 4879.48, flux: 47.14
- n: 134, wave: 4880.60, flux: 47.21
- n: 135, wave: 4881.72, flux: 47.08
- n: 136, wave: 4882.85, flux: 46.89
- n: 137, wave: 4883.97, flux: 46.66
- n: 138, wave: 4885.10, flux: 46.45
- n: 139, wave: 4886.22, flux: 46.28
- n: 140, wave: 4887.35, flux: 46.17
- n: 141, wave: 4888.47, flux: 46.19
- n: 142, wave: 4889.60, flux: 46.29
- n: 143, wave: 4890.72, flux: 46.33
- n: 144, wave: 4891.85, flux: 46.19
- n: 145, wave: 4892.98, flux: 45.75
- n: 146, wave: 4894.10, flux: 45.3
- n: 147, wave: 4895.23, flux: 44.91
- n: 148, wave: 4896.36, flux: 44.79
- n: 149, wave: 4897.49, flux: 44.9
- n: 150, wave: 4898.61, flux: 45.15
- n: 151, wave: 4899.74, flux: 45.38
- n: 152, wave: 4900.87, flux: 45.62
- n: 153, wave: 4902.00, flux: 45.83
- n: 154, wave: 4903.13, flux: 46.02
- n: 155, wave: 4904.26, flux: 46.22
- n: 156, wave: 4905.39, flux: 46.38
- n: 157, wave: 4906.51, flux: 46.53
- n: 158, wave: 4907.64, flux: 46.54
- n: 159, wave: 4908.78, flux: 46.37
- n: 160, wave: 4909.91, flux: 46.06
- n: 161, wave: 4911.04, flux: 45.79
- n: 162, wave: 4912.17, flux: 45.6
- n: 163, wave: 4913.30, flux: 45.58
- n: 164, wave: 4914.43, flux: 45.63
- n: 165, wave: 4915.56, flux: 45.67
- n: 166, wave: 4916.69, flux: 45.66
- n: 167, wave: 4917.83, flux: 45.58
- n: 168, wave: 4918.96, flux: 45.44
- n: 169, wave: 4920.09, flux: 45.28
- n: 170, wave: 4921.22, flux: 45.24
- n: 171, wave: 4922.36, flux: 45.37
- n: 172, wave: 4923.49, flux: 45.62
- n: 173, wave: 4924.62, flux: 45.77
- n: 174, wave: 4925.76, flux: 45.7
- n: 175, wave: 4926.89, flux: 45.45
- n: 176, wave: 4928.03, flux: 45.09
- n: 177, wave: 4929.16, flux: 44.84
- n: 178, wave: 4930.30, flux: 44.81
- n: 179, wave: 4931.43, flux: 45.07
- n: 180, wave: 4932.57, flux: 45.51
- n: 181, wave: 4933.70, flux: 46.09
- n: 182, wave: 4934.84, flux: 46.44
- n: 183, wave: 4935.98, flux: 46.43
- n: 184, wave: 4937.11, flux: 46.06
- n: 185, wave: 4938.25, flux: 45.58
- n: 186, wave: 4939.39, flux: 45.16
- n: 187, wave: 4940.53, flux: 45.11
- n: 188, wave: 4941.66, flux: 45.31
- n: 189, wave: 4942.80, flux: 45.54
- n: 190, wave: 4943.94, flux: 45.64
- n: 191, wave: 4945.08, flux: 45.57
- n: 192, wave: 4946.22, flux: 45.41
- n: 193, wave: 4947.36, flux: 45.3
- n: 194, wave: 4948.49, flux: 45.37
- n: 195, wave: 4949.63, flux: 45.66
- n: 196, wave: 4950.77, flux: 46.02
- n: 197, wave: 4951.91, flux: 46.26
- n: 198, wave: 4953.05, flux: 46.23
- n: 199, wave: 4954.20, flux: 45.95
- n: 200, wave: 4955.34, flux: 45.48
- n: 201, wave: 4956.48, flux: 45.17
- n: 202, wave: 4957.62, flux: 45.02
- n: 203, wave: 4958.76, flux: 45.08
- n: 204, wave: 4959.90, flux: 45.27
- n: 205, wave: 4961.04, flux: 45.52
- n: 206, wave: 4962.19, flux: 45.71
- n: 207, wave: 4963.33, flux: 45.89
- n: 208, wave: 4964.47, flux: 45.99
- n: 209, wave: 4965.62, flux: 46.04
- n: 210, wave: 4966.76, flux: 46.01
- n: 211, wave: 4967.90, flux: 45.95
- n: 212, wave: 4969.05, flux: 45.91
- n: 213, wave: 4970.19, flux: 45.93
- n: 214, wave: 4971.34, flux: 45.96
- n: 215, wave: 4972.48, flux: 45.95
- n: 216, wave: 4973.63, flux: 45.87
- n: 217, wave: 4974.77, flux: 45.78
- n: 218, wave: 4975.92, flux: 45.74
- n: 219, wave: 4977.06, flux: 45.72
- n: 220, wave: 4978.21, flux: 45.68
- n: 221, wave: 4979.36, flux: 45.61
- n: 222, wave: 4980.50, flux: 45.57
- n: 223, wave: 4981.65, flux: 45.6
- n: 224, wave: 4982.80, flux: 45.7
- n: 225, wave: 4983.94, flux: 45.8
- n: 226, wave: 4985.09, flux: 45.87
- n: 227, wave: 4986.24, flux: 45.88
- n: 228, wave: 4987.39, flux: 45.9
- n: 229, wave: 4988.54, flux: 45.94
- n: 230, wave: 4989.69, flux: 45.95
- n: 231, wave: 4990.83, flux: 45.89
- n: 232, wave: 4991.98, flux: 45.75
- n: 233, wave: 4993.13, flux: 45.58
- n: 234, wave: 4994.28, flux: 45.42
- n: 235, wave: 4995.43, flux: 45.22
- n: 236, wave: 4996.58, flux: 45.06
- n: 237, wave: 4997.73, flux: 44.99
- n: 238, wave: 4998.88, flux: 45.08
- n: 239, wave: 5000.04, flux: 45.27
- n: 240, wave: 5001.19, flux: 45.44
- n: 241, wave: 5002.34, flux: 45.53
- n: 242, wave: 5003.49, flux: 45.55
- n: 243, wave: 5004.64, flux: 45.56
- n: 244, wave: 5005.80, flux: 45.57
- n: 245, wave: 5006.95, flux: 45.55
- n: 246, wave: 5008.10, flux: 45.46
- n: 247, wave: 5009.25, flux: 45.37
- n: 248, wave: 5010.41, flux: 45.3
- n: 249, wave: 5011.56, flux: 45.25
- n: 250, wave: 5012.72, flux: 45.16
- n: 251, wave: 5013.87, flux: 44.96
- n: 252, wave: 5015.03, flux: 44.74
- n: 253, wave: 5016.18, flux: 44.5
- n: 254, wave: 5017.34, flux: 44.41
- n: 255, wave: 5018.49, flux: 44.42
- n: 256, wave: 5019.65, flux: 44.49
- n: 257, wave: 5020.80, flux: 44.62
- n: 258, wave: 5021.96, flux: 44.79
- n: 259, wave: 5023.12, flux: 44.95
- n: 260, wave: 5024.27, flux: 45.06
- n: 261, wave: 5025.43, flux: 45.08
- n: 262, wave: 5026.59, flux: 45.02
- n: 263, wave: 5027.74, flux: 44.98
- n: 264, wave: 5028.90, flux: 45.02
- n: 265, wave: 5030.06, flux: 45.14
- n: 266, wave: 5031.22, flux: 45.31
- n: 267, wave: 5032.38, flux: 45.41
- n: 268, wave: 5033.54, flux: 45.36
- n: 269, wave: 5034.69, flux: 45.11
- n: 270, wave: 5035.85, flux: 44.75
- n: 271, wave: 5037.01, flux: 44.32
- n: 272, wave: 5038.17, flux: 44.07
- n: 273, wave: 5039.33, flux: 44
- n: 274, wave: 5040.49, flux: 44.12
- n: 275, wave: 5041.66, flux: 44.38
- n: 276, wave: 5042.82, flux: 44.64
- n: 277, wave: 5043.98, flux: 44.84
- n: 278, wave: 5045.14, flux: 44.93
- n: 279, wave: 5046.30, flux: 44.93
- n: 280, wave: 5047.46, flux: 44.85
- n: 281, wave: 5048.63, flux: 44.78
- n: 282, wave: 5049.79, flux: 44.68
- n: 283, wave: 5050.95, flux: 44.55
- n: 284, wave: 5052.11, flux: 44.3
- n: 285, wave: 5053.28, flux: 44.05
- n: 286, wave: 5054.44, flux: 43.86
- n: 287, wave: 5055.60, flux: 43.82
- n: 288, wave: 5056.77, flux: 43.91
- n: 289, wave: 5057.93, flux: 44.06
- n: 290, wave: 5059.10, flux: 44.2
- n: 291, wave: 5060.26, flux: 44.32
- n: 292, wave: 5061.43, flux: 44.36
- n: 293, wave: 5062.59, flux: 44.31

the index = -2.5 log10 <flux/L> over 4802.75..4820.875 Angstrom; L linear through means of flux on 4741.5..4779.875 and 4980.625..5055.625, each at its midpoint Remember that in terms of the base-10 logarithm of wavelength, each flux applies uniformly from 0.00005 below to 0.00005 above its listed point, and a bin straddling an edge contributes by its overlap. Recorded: 0.02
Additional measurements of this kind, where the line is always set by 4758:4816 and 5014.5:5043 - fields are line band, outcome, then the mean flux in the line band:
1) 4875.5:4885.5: -0.012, 46.7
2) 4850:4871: 0.202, 38.5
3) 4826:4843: 0.005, 46.4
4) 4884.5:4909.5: 0.003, 45.9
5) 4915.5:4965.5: 0.001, 45.6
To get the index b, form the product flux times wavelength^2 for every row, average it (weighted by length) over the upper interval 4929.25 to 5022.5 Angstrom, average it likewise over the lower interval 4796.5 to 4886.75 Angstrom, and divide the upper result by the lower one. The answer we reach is 1.08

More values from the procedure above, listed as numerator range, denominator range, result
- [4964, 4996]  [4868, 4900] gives 1.05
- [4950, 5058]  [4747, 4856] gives 1.05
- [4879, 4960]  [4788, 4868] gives 1.07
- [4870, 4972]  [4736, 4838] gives 1.03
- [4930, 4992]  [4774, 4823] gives 1.05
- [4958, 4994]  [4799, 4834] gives 1.05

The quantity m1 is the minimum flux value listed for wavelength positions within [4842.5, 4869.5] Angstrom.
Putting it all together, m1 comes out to 31.82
